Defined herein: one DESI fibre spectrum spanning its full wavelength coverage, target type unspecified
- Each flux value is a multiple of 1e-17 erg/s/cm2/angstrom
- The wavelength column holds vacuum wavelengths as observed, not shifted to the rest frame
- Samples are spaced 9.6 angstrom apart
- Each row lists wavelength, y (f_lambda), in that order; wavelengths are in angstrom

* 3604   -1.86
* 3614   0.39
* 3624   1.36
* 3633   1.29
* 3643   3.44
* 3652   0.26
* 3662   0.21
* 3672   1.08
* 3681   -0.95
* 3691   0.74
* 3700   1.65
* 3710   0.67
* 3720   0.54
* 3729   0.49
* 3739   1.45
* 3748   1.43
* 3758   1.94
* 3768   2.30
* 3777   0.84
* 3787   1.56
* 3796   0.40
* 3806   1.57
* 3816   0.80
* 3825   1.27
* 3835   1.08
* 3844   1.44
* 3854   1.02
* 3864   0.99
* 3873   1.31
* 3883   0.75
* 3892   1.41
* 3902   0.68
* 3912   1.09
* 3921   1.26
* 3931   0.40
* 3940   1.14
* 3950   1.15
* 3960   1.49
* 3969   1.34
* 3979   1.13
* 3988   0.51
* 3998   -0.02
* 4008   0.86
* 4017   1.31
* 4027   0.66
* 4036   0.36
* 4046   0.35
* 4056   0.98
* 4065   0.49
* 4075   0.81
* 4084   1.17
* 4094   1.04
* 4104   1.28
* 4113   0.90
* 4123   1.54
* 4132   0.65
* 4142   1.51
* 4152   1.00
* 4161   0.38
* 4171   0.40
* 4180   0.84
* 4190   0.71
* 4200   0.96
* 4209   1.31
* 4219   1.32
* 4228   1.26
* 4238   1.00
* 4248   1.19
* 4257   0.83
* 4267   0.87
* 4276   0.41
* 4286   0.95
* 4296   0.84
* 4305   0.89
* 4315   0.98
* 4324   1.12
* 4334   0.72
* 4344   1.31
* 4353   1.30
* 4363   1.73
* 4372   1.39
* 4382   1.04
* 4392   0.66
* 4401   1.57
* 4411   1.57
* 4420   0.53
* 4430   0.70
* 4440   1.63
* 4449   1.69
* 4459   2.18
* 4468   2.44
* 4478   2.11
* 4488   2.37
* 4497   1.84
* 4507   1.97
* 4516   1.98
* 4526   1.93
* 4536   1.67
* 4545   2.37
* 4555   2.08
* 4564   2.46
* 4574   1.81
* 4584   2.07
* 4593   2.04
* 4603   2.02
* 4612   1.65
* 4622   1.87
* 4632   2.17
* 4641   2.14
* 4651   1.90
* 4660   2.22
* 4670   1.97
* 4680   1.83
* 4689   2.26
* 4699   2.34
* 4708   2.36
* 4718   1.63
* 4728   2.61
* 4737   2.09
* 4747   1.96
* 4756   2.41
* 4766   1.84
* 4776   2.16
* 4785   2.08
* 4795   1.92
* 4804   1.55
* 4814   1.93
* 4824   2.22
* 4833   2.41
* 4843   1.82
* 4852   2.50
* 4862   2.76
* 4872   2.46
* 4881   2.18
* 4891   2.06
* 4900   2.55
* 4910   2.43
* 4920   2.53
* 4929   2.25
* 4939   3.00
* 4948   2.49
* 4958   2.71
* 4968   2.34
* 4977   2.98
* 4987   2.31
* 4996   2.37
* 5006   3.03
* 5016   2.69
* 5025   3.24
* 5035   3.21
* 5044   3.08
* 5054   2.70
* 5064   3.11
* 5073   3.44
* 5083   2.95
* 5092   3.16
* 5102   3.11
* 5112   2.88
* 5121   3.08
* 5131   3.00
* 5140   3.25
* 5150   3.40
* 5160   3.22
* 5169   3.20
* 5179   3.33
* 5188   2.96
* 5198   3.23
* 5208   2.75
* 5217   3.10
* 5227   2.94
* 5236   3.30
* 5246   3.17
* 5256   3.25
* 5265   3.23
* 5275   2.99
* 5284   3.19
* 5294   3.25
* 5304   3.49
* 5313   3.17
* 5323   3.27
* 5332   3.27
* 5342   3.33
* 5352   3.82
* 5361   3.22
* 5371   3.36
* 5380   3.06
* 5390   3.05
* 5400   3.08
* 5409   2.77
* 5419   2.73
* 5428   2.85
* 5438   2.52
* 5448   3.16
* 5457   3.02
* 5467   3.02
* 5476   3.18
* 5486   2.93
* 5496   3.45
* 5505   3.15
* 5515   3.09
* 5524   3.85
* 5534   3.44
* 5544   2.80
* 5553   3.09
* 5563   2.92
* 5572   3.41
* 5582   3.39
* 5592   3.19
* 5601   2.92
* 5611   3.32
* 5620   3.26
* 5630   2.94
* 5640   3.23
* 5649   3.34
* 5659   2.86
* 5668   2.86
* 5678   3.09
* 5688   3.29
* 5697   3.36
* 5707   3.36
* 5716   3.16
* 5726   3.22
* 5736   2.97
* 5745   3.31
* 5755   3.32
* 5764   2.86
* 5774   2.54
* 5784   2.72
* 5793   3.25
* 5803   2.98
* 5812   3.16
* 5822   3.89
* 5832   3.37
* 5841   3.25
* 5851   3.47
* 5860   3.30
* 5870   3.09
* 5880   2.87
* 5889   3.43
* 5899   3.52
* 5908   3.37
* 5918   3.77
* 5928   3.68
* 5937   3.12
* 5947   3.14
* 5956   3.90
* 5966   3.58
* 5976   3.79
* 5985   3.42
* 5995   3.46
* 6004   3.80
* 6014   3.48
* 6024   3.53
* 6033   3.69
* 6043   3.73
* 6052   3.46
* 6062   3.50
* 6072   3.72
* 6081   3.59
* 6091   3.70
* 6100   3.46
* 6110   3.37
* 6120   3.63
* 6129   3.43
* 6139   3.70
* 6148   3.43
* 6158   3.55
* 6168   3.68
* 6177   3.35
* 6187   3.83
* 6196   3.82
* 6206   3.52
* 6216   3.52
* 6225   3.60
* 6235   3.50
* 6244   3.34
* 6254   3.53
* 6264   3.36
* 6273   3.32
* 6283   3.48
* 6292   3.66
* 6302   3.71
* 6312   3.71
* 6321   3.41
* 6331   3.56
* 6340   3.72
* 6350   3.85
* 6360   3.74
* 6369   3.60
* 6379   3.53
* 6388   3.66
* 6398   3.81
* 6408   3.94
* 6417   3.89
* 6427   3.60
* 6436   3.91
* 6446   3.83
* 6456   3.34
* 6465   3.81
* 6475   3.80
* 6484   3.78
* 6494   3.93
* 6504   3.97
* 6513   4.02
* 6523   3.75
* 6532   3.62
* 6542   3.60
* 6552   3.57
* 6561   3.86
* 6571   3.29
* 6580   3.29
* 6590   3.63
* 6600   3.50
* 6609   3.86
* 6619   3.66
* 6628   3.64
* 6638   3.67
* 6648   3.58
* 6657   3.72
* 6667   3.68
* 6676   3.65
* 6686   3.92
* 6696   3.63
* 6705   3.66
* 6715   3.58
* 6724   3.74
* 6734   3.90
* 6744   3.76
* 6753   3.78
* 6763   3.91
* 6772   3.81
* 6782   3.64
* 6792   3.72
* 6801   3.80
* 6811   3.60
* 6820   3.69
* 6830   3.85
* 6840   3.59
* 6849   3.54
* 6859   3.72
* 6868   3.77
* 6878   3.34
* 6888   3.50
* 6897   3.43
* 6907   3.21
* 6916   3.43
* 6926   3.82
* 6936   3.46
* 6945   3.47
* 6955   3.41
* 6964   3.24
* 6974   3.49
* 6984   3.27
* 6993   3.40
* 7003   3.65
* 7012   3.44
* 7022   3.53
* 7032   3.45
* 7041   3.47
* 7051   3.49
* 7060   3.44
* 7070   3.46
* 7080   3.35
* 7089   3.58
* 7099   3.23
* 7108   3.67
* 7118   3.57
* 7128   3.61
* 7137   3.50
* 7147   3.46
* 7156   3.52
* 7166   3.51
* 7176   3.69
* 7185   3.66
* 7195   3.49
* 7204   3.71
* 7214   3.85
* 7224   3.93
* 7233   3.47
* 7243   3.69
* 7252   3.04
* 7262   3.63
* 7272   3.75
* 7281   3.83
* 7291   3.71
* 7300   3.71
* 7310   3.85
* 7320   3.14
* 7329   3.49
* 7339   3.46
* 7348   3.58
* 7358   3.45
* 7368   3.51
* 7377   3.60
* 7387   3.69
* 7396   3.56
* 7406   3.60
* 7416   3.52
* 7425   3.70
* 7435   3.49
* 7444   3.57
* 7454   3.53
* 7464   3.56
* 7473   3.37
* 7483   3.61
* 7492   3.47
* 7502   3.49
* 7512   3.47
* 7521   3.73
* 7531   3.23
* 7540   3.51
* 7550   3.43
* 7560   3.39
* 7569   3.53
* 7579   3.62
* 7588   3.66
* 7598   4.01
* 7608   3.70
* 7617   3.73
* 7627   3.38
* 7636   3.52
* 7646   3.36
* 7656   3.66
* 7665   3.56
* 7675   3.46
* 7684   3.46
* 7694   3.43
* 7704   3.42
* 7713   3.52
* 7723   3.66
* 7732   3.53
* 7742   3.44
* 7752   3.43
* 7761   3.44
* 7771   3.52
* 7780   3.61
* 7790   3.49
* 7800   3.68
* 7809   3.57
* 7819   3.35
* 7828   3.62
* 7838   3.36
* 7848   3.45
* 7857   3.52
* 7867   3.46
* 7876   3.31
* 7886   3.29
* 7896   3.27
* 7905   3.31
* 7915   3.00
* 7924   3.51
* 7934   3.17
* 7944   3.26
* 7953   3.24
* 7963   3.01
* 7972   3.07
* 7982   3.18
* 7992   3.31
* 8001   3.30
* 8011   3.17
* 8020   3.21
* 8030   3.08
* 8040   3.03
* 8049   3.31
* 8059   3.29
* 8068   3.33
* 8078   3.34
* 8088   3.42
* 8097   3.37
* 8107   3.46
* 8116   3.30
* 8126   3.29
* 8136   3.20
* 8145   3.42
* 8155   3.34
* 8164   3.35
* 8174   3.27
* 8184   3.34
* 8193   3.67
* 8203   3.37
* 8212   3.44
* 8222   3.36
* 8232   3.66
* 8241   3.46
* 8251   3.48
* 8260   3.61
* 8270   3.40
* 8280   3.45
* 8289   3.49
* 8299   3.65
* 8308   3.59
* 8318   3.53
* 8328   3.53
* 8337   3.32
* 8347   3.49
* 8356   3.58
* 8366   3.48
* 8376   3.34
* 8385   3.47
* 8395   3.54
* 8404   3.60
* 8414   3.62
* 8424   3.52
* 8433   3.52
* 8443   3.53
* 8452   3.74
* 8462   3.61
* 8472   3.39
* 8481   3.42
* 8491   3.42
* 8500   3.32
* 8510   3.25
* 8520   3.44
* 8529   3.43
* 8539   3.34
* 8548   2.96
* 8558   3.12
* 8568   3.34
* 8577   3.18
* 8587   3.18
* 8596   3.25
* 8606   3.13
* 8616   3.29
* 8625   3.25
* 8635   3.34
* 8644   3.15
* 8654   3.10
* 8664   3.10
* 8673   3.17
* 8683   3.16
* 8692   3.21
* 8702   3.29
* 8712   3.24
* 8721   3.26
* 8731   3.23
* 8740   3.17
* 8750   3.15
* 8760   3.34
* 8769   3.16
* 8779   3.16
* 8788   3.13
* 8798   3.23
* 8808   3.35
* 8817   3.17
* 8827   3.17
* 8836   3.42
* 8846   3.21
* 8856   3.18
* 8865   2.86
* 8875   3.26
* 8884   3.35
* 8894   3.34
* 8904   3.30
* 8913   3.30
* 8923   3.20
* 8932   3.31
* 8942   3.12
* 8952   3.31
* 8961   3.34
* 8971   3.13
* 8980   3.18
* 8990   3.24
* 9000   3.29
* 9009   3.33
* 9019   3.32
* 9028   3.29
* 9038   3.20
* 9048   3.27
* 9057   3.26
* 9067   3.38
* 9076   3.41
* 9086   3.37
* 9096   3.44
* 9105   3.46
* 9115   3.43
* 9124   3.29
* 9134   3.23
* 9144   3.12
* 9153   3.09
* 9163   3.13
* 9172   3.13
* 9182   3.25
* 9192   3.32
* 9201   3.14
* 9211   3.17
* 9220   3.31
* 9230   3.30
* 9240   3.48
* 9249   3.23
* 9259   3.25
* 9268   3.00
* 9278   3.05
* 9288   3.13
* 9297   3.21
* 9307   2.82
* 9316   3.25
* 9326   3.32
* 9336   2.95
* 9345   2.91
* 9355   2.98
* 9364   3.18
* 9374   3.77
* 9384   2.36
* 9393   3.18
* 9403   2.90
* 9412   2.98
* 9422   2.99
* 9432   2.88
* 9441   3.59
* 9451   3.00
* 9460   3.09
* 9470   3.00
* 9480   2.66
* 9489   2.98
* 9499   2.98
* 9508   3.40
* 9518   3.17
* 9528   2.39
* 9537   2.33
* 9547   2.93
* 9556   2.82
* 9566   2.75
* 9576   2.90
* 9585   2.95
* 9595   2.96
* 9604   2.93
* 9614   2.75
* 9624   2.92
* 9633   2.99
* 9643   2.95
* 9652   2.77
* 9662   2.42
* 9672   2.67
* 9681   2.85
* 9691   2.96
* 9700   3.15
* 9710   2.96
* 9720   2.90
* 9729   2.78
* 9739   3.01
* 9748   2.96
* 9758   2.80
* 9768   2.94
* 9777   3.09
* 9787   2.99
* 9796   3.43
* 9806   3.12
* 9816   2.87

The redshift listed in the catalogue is 0.12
